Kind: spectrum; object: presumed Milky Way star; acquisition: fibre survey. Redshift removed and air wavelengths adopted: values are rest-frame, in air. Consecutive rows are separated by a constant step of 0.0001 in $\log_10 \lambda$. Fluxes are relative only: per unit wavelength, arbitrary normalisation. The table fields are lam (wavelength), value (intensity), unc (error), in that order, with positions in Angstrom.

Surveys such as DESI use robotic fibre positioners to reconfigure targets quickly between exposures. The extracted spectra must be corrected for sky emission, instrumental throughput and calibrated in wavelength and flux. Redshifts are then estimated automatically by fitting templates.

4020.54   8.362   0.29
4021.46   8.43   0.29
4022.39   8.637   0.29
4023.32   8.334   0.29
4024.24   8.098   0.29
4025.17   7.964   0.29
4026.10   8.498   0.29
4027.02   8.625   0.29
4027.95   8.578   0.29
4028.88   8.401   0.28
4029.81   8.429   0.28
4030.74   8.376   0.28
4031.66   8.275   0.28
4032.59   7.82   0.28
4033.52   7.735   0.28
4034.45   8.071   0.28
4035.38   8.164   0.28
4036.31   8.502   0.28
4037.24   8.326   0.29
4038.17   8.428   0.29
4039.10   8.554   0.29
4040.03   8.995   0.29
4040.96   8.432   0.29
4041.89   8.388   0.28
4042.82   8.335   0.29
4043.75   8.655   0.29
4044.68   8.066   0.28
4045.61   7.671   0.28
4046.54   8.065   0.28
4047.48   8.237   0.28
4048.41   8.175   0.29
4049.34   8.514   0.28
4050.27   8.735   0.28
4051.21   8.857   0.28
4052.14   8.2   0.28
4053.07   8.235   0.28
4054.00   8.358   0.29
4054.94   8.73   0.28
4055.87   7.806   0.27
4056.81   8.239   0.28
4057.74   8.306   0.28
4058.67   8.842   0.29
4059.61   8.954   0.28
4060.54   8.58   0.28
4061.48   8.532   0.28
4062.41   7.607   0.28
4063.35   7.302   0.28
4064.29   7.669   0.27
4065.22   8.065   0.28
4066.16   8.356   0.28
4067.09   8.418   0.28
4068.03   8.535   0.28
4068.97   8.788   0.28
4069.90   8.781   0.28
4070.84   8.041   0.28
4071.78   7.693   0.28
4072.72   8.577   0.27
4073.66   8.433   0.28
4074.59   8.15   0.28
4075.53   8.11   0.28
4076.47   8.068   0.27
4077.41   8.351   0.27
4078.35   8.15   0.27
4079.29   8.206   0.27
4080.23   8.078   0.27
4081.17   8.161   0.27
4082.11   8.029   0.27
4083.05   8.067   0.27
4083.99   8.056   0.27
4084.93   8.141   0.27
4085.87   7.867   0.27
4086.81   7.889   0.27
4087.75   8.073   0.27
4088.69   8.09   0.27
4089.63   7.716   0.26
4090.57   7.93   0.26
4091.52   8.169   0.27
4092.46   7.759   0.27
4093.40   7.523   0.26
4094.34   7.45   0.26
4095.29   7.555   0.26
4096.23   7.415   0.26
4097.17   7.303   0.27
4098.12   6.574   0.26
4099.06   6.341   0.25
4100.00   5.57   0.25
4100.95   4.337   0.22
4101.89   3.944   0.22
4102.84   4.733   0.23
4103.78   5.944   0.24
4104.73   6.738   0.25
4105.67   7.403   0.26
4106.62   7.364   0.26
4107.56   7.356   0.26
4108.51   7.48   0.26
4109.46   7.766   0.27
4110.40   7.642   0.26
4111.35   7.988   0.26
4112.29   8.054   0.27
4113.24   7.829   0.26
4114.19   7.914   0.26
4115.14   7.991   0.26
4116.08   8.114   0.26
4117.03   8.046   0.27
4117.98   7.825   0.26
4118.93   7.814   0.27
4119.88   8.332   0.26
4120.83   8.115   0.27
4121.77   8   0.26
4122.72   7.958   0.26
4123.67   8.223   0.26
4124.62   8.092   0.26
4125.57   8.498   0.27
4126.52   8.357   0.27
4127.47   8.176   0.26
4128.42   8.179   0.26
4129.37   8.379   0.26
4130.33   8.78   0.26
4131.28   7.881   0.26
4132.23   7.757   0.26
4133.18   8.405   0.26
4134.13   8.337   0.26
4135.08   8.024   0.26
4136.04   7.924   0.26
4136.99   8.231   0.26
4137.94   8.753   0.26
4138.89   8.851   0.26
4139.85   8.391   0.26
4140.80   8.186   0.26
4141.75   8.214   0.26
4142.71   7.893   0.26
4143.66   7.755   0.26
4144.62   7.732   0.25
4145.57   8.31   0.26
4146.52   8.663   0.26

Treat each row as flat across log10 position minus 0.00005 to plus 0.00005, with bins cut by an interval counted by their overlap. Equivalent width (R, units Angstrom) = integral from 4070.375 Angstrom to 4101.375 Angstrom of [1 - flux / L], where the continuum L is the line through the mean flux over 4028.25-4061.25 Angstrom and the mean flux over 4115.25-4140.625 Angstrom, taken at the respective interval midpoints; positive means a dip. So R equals 2.20 Angstrom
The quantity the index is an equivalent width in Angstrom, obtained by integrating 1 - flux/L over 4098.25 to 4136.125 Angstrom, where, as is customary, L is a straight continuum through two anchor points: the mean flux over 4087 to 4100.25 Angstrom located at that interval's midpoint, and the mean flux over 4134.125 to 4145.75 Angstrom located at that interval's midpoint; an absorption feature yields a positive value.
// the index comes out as 1.5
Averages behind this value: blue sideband 7.43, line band 7.53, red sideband 8.19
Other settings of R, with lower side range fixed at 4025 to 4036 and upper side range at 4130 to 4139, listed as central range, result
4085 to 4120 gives 4.1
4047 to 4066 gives -0.1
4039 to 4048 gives -0.1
